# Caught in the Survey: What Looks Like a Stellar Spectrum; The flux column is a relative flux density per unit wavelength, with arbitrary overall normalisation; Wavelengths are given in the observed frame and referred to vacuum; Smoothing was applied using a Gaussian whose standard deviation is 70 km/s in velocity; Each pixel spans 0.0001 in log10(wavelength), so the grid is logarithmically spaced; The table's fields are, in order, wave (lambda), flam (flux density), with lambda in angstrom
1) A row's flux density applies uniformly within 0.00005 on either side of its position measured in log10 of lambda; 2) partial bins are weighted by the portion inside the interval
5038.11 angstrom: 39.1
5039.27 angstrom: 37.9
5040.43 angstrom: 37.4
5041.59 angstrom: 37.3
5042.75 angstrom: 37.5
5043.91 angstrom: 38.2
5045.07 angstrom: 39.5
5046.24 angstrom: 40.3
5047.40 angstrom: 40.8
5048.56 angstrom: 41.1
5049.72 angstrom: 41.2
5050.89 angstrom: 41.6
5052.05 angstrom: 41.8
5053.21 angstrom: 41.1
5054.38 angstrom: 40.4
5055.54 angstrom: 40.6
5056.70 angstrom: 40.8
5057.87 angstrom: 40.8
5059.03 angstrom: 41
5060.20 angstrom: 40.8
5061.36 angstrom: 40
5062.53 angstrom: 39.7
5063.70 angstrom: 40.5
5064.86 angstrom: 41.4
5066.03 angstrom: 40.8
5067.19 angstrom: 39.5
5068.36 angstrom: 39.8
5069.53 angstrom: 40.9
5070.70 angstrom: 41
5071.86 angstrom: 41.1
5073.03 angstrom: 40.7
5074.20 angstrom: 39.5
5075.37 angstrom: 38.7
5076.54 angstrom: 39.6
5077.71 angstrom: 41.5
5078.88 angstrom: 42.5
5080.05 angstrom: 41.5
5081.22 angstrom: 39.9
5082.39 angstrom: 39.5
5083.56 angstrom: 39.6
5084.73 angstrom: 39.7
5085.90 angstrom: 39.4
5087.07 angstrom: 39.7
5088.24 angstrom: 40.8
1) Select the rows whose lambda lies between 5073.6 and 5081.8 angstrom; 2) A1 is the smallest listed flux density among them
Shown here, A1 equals 38.7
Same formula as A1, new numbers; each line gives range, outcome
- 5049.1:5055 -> 40.4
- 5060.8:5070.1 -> 39.5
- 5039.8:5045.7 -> 37.3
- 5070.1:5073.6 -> 40.7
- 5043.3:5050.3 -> 38.2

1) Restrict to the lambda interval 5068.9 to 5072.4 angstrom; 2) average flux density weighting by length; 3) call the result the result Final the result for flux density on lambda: 41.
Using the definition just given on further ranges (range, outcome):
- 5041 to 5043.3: 37.4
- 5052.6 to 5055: 40.8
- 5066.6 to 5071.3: 40.4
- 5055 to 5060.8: 40.8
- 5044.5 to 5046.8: 39.8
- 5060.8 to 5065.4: 40.4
